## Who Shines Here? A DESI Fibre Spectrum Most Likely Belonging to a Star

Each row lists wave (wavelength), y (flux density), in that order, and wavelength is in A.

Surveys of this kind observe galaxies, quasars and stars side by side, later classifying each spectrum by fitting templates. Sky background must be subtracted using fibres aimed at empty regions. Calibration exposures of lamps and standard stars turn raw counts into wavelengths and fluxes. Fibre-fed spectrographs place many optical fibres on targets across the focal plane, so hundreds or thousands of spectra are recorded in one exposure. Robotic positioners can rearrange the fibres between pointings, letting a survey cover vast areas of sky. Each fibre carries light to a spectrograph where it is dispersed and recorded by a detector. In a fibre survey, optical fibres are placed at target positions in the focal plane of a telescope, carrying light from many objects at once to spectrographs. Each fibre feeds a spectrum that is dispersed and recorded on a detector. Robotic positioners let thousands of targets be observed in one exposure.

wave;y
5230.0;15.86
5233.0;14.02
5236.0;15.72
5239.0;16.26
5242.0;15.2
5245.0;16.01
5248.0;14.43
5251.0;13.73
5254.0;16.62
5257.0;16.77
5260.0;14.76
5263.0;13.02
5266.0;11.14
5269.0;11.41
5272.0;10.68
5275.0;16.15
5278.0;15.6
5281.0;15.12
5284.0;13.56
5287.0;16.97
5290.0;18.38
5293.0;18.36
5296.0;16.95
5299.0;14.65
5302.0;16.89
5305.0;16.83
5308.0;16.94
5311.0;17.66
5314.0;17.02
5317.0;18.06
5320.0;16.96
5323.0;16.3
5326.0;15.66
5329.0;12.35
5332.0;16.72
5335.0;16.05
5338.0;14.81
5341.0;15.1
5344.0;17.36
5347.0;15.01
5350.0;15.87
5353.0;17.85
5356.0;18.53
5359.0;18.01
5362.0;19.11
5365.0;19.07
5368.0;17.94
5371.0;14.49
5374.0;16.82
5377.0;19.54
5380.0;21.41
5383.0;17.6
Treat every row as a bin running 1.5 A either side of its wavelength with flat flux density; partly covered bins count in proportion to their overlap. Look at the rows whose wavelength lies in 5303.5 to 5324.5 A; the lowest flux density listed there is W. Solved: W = 16.3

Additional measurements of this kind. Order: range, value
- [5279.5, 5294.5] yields 13.56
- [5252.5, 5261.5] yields 14.76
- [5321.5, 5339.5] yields 12.35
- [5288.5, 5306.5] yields 14.65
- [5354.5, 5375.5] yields 14.49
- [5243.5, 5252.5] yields 13.73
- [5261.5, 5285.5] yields 10.68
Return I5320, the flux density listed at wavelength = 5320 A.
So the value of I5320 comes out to 16.96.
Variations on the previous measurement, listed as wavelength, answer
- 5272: 10.68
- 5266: 11.14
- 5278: 15.6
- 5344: 17.36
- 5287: 16.97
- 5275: 16.15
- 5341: 15.1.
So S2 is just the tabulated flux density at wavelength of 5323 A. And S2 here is 16.3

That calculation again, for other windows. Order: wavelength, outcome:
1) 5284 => 13.56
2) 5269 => 11.41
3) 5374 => 16.82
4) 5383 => 17.6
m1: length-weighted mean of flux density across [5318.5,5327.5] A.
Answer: 16.3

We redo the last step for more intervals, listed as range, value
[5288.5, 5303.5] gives 17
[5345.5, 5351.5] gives 15.4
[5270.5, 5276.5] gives 13.4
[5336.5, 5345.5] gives 15.8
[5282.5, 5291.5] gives 16.3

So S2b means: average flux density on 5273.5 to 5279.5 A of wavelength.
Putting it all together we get 15.9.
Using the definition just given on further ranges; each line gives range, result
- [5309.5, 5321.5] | 17.4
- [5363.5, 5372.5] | 17.2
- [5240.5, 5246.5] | 15.6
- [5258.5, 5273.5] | 12.2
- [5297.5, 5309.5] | 16.3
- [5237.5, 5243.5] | 15.7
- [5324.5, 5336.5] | 15.2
